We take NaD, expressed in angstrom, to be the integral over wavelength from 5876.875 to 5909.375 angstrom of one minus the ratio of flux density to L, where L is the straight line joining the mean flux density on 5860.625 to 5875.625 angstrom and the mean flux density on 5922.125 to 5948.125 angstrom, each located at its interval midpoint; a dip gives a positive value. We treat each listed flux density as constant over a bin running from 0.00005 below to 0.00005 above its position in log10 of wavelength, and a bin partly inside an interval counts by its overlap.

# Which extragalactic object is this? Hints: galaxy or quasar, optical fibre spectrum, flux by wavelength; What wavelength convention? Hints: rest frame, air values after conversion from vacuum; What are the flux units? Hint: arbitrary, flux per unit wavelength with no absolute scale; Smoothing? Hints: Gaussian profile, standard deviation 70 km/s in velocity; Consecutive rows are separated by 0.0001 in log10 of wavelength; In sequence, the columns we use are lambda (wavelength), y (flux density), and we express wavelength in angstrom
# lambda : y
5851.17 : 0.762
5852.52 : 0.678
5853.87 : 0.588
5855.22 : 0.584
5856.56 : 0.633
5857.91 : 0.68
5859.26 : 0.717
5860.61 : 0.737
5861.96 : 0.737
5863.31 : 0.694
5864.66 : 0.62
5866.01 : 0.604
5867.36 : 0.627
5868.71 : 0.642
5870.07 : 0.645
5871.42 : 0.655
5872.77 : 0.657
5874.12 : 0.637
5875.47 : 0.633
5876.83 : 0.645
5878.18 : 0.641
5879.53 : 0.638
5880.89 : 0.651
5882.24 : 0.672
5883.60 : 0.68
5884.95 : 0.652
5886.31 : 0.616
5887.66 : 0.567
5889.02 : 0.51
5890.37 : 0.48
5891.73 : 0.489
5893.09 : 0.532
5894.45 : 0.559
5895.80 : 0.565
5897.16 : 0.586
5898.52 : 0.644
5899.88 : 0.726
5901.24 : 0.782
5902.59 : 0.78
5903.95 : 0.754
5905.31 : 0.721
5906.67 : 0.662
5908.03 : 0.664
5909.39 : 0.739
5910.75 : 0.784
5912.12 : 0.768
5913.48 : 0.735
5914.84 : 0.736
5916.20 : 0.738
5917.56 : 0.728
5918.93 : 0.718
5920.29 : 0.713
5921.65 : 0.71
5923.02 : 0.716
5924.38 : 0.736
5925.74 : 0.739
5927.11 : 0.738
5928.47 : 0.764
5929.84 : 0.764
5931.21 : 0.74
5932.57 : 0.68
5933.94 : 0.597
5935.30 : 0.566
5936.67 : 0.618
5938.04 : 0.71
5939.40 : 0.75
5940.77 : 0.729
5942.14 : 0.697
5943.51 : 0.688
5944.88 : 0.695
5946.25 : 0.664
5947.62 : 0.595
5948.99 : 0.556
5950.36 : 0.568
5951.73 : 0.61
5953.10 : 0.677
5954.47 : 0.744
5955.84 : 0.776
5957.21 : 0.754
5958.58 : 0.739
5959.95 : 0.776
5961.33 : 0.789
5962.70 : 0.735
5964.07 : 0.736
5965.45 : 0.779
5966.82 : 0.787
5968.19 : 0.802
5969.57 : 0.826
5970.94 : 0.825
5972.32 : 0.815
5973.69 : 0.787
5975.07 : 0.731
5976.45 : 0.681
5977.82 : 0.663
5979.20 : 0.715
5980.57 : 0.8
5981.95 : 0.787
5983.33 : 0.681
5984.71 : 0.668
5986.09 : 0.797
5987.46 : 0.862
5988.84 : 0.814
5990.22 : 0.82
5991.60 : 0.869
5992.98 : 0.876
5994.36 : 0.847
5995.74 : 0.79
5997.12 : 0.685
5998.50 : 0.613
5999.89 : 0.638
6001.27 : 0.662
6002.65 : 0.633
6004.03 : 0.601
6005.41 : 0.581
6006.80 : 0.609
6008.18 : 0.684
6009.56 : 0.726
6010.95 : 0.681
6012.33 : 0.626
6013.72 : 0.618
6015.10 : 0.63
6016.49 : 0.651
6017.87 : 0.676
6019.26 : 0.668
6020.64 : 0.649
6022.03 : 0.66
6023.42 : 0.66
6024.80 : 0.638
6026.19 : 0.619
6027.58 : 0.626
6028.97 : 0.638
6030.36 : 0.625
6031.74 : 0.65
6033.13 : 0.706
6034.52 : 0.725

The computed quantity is 1.64 angstrom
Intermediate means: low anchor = 0.655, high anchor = 0.695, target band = 0.636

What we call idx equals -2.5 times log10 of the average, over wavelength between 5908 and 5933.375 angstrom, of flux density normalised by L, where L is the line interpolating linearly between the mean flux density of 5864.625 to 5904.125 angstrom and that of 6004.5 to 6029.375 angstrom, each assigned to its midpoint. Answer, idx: -0.16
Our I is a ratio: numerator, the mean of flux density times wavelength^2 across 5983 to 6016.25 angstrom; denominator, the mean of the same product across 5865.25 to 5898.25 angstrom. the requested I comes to 1.2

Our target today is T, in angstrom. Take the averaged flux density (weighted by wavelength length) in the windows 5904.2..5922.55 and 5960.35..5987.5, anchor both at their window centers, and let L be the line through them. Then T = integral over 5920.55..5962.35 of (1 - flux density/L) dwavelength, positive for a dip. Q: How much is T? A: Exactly 2.5 angstrom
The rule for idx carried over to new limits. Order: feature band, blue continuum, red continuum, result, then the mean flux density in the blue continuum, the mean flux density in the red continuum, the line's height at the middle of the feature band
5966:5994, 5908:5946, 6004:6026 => -0.16 mag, 0.713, 0.648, 0.674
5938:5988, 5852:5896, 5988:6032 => -0.10 mag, 0.627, 0.681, 0.662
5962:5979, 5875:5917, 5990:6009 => -0.11 mag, 0.657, 0.705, 0.692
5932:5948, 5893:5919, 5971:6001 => 0.09 mag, 0.699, 0.759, 0.725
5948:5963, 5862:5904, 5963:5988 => 0.05 mag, 0.632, 0.763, 0.734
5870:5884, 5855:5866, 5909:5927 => 0.07 mag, 0.675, 0.735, 0.692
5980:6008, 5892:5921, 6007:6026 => -0.10 mag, 0.694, 0.657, 0.664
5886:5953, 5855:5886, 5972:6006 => 0.03 mag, 0.656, 0.736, 0.689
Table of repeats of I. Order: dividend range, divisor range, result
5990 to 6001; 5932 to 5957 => 1.17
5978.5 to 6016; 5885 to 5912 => 1.15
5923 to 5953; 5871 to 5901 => 1.12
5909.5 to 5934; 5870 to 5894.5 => 1.22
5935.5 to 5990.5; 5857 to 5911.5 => 1.15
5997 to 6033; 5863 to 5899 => 1.10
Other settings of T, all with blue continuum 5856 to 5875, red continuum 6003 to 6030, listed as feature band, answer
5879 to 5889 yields 0.5 angstrom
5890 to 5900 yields 1.4 angstrom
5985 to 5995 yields -2.9 angstrom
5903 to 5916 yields -1.4 angstrom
